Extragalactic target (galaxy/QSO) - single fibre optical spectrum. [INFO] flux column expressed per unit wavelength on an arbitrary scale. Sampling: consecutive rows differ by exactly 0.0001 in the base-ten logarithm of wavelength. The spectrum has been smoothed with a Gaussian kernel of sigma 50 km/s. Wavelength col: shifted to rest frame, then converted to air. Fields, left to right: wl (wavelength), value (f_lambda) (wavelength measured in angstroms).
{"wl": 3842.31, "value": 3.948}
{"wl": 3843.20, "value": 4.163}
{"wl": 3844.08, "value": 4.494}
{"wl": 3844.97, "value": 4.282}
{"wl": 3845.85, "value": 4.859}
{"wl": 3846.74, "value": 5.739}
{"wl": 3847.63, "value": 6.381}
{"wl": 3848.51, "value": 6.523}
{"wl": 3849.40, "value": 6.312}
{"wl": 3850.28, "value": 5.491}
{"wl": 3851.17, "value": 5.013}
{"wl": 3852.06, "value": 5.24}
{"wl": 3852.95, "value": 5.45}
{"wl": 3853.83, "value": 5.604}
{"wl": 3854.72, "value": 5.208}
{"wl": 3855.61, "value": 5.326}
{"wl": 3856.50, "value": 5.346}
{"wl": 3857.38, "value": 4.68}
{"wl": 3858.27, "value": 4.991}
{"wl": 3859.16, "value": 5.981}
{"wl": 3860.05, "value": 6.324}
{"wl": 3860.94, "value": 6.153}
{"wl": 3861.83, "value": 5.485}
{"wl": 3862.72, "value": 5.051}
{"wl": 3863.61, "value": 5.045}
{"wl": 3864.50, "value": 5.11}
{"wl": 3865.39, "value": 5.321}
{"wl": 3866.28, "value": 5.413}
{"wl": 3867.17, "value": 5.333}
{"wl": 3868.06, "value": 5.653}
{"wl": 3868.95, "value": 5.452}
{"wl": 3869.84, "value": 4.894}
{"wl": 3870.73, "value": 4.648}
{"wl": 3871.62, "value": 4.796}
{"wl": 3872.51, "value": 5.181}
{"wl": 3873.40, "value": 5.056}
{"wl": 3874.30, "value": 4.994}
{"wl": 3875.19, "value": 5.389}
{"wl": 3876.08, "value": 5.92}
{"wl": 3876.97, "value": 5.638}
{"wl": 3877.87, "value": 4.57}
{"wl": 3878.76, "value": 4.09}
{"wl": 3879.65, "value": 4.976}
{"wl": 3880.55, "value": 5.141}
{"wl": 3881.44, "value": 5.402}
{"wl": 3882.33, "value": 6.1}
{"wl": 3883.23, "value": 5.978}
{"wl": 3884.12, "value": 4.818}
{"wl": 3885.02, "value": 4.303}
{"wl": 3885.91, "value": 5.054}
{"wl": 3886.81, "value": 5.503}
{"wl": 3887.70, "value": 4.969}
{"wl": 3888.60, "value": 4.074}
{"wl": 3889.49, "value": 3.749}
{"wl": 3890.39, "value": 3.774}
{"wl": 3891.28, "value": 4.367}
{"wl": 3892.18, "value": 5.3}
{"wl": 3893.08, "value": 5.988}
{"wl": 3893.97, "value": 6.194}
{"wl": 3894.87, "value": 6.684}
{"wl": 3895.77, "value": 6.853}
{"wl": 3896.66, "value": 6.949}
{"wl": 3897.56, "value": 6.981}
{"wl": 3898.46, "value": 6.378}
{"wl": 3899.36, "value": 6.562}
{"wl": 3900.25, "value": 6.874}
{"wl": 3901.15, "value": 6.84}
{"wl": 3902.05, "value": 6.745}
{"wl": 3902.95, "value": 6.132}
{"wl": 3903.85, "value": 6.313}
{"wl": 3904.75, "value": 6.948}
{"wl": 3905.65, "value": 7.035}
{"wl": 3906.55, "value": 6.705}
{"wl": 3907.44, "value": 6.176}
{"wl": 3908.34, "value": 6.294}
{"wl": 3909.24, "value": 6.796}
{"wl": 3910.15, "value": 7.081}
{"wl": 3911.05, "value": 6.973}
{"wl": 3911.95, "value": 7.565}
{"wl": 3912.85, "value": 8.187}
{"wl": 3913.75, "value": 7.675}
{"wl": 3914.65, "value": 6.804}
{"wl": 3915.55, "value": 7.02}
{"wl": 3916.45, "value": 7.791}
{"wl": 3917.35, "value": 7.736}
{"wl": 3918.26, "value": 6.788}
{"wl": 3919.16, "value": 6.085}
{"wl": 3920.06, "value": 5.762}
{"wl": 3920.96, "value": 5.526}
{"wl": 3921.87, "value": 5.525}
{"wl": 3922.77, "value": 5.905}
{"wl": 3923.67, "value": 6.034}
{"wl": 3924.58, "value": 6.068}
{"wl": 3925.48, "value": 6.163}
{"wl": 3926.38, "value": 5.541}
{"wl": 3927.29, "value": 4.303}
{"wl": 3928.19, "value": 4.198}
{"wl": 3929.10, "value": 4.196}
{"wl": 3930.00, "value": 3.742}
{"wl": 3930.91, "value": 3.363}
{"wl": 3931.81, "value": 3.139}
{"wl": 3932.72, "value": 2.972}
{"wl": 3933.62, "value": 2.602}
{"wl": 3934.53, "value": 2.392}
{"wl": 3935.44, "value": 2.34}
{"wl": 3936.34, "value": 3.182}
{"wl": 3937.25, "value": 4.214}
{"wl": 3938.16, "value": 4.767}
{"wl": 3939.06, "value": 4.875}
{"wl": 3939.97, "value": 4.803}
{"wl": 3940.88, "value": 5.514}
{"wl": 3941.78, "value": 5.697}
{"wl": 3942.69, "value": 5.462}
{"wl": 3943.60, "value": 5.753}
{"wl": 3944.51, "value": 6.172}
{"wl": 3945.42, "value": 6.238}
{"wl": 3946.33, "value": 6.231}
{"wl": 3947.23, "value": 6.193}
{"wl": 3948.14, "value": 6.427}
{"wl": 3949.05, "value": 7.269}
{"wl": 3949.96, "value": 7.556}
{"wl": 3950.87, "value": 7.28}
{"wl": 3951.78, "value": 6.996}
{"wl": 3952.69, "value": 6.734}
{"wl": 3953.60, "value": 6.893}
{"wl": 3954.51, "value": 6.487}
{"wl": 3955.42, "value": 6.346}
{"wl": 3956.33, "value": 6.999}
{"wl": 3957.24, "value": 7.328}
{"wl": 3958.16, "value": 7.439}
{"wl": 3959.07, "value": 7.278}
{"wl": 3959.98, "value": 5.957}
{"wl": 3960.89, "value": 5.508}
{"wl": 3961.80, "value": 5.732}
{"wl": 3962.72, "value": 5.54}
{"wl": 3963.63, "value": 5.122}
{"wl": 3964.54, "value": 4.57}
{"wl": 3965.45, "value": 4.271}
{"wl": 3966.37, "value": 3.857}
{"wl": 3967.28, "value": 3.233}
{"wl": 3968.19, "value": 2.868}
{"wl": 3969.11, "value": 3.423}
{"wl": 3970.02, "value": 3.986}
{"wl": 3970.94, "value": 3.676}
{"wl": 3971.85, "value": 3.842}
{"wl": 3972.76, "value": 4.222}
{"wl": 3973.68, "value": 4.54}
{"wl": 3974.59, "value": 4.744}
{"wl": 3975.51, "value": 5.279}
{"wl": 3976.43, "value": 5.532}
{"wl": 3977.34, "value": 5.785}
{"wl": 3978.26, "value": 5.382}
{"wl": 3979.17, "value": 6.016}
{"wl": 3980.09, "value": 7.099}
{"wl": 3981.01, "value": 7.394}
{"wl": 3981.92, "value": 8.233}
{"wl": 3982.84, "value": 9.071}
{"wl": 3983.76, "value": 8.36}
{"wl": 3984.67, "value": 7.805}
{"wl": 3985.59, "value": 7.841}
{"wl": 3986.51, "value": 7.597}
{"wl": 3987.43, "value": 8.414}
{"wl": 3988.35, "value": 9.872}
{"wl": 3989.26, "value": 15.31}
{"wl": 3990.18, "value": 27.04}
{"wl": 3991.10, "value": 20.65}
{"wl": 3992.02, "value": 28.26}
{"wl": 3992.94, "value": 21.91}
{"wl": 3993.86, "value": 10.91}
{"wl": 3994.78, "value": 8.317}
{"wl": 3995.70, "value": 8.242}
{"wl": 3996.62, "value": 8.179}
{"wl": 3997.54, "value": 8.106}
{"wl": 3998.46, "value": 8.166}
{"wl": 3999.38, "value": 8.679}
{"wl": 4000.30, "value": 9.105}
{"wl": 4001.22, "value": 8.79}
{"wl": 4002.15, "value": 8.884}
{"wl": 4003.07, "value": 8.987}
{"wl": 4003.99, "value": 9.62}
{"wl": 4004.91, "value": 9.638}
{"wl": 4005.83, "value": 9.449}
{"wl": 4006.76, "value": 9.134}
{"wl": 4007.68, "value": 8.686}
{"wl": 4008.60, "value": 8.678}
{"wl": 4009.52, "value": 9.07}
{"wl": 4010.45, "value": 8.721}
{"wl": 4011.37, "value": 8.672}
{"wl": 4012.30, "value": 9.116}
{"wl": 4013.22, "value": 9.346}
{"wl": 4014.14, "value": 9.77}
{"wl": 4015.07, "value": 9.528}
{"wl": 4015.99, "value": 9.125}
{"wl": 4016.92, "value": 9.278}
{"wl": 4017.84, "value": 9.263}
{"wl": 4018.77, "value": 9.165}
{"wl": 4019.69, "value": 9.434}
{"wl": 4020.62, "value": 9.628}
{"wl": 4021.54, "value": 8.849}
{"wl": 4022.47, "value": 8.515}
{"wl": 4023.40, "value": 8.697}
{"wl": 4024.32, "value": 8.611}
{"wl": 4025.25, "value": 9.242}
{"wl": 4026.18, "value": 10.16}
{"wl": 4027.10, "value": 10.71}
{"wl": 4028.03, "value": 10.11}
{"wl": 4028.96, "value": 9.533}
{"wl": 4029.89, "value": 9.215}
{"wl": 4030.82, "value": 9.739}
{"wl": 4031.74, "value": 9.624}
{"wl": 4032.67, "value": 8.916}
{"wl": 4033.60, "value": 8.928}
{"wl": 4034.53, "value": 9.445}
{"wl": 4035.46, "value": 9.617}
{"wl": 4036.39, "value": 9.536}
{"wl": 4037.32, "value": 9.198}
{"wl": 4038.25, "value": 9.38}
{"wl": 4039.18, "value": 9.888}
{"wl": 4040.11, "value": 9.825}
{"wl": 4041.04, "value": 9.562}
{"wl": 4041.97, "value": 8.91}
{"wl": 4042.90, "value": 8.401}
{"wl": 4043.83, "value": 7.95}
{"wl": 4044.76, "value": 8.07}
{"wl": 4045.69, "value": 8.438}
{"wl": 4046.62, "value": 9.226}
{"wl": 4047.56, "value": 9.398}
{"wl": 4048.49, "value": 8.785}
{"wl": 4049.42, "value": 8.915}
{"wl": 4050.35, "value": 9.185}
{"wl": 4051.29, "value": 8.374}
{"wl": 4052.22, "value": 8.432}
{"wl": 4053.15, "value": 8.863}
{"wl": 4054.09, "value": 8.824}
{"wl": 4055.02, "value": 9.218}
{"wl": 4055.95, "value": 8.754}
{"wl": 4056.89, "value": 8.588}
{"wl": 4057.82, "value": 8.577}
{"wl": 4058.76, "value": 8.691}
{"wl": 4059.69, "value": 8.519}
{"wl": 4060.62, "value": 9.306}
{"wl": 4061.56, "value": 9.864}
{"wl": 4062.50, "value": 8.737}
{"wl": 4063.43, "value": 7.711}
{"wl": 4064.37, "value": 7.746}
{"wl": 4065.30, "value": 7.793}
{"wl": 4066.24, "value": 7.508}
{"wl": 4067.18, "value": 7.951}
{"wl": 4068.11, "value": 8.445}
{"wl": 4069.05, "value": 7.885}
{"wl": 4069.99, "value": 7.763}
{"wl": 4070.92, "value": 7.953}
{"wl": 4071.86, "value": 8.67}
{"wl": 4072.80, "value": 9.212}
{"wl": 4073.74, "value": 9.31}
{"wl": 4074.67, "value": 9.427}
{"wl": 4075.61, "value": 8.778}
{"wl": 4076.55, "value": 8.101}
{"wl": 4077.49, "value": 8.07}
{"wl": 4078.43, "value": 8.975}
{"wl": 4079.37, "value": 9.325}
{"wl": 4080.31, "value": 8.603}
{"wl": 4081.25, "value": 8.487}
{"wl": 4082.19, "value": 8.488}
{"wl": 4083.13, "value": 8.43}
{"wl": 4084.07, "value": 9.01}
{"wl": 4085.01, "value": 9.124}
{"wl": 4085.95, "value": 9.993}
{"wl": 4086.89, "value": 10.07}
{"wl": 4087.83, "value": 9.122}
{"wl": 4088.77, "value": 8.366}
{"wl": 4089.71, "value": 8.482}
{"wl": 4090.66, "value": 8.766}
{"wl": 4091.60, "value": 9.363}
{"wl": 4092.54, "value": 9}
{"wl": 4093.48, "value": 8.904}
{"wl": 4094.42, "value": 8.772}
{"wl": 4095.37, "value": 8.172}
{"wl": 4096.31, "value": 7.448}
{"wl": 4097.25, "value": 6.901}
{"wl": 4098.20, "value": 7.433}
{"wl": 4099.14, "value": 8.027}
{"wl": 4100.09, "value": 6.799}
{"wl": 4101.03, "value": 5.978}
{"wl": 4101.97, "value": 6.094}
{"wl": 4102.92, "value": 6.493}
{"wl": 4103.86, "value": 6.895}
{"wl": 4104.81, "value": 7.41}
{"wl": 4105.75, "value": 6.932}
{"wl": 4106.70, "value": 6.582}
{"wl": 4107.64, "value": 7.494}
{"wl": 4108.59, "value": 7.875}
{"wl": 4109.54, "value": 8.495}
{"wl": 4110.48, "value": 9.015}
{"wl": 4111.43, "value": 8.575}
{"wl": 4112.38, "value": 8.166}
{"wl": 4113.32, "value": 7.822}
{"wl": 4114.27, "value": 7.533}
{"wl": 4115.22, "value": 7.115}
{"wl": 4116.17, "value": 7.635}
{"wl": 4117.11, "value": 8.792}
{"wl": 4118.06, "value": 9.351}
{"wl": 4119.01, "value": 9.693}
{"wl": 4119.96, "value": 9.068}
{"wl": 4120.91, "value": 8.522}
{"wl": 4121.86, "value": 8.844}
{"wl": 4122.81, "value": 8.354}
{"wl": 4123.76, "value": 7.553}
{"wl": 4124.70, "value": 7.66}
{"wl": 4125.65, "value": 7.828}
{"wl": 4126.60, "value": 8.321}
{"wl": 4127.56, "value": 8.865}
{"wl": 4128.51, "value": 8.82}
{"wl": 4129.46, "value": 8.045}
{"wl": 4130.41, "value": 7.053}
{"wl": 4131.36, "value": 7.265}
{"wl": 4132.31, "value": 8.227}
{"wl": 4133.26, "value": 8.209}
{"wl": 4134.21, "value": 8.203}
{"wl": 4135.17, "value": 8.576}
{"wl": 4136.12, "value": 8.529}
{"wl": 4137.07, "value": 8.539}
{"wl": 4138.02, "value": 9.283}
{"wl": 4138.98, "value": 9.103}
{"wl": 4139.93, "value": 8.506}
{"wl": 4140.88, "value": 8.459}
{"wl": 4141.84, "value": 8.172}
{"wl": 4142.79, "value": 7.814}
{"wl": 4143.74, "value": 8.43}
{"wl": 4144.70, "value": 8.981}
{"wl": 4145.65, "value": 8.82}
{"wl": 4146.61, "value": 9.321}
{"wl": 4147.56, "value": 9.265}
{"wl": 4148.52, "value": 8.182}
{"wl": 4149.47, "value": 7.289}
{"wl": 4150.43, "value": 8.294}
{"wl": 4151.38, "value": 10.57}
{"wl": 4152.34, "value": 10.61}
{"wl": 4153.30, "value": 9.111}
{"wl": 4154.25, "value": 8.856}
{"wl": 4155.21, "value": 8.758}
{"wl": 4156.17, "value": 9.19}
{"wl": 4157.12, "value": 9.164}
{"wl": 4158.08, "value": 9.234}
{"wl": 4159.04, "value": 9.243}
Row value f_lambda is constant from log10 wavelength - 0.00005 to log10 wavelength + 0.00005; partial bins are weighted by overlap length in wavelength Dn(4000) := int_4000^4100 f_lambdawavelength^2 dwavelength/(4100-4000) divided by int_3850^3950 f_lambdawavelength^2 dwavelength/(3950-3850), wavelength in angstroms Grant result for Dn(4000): 1.73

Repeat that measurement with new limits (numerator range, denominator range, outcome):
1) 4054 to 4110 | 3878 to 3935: 1.59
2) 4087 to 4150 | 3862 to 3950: 1.63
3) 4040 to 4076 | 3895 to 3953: 1.57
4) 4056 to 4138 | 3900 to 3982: 1.58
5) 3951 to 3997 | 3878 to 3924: 1.35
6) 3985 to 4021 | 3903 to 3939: 2.00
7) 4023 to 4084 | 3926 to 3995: 1.36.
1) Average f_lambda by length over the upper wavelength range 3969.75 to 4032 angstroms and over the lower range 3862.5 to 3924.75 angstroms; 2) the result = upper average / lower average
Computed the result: 1.6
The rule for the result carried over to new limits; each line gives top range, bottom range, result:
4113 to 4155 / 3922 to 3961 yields 1.56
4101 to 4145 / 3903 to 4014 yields 1.13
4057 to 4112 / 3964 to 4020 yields 0.95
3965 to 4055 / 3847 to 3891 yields 1.71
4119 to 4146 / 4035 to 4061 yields 0.94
